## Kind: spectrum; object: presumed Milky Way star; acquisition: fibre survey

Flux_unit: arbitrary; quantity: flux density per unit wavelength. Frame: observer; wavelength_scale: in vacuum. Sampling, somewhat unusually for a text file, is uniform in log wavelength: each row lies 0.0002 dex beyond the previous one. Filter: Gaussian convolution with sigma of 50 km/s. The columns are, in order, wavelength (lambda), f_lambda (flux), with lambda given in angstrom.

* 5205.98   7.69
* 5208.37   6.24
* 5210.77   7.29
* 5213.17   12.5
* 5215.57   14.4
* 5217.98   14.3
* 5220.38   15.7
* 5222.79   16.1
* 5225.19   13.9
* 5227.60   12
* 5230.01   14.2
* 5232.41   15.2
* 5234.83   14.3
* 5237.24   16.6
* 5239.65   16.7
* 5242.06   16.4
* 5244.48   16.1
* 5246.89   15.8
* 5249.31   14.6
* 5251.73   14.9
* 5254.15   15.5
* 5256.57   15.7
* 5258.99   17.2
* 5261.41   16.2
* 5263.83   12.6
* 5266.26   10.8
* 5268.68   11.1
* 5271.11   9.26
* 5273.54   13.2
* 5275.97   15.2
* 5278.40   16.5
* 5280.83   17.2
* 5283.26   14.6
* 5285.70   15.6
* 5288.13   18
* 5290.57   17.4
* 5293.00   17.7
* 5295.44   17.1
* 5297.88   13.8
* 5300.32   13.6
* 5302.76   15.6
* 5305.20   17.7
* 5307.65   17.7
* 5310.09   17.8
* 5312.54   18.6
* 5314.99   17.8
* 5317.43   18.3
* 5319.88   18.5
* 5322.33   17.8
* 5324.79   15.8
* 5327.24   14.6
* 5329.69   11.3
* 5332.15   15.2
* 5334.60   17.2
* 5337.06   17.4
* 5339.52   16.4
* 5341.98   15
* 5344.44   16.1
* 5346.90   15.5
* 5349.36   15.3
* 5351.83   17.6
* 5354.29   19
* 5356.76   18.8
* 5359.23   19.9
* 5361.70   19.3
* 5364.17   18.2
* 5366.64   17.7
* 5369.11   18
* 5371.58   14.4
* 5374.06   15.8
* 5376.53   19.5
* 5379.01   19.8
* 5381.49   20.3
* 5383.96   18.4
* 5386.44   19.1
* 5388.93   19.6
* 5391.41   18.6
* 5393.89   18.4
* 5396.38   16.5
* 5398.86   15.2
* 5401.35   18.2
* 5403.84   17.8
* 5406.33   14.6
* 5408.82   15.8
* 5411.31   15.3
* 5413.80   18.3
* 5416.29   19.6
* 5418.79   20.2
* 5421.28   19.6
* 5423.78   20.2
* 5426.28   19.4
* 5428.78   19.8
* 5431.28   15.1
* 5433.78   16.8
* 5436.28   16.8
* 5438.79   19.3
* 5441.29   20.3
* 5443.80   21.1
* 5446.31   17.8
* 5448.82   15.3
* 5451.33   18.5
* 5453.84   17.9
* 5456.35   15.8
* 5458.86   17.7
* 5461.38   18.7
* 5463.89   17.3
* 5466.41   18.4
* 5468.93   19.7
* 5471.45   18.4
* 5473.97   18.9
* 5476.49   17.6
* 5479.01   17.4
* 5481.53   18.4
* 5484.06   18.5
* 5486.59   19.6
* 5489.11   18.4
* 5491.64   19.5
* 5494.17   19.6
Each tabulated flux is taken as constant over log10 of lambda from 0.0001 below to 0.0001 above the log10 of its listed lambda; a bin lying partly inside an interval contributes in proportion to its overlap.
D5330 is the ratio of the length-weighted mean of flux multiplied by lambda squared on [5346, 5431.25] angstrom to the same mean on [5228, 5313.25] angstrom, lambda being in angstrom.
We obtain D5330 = 1.22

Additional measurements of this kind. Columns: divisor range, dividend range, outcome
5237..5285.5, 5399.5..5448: 1.30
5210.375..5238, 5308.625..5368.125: 1.27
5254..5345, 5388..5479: 1.20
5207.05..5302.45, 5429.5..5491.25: 1.35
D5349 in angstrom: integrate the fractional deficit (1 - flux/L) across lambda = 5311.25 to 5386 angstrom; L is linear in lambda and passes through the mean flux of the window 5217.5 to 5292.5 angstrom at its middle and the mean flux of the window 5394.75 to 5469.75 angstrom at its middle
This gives -3.4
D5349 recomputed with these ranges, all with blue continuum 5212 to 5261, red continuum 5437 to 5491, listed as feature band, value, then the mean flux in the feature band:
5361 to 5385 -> -1.5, 18.1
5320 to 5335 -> 0.9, 15.4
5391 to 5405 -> 0.0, 17.4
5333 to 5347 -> 0.2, 16.3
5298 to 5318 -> -1.0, 16.9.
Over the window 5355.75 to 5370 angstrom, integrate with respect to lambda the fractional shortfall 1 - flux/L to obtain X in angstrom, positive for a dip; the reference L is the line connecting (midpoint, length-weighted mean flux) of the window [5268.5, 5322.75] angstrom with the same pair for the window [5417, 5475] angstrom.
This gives -1.2 angstrom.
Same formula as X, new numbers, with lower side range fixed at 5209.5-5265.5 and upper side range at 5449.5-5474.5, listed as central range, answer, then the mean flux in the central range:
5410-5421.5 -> -0.8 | 18.5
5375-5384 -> -1.5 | 19.5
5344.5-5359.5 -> -0.9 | 17.4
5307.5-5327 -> -2.2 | 17.6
